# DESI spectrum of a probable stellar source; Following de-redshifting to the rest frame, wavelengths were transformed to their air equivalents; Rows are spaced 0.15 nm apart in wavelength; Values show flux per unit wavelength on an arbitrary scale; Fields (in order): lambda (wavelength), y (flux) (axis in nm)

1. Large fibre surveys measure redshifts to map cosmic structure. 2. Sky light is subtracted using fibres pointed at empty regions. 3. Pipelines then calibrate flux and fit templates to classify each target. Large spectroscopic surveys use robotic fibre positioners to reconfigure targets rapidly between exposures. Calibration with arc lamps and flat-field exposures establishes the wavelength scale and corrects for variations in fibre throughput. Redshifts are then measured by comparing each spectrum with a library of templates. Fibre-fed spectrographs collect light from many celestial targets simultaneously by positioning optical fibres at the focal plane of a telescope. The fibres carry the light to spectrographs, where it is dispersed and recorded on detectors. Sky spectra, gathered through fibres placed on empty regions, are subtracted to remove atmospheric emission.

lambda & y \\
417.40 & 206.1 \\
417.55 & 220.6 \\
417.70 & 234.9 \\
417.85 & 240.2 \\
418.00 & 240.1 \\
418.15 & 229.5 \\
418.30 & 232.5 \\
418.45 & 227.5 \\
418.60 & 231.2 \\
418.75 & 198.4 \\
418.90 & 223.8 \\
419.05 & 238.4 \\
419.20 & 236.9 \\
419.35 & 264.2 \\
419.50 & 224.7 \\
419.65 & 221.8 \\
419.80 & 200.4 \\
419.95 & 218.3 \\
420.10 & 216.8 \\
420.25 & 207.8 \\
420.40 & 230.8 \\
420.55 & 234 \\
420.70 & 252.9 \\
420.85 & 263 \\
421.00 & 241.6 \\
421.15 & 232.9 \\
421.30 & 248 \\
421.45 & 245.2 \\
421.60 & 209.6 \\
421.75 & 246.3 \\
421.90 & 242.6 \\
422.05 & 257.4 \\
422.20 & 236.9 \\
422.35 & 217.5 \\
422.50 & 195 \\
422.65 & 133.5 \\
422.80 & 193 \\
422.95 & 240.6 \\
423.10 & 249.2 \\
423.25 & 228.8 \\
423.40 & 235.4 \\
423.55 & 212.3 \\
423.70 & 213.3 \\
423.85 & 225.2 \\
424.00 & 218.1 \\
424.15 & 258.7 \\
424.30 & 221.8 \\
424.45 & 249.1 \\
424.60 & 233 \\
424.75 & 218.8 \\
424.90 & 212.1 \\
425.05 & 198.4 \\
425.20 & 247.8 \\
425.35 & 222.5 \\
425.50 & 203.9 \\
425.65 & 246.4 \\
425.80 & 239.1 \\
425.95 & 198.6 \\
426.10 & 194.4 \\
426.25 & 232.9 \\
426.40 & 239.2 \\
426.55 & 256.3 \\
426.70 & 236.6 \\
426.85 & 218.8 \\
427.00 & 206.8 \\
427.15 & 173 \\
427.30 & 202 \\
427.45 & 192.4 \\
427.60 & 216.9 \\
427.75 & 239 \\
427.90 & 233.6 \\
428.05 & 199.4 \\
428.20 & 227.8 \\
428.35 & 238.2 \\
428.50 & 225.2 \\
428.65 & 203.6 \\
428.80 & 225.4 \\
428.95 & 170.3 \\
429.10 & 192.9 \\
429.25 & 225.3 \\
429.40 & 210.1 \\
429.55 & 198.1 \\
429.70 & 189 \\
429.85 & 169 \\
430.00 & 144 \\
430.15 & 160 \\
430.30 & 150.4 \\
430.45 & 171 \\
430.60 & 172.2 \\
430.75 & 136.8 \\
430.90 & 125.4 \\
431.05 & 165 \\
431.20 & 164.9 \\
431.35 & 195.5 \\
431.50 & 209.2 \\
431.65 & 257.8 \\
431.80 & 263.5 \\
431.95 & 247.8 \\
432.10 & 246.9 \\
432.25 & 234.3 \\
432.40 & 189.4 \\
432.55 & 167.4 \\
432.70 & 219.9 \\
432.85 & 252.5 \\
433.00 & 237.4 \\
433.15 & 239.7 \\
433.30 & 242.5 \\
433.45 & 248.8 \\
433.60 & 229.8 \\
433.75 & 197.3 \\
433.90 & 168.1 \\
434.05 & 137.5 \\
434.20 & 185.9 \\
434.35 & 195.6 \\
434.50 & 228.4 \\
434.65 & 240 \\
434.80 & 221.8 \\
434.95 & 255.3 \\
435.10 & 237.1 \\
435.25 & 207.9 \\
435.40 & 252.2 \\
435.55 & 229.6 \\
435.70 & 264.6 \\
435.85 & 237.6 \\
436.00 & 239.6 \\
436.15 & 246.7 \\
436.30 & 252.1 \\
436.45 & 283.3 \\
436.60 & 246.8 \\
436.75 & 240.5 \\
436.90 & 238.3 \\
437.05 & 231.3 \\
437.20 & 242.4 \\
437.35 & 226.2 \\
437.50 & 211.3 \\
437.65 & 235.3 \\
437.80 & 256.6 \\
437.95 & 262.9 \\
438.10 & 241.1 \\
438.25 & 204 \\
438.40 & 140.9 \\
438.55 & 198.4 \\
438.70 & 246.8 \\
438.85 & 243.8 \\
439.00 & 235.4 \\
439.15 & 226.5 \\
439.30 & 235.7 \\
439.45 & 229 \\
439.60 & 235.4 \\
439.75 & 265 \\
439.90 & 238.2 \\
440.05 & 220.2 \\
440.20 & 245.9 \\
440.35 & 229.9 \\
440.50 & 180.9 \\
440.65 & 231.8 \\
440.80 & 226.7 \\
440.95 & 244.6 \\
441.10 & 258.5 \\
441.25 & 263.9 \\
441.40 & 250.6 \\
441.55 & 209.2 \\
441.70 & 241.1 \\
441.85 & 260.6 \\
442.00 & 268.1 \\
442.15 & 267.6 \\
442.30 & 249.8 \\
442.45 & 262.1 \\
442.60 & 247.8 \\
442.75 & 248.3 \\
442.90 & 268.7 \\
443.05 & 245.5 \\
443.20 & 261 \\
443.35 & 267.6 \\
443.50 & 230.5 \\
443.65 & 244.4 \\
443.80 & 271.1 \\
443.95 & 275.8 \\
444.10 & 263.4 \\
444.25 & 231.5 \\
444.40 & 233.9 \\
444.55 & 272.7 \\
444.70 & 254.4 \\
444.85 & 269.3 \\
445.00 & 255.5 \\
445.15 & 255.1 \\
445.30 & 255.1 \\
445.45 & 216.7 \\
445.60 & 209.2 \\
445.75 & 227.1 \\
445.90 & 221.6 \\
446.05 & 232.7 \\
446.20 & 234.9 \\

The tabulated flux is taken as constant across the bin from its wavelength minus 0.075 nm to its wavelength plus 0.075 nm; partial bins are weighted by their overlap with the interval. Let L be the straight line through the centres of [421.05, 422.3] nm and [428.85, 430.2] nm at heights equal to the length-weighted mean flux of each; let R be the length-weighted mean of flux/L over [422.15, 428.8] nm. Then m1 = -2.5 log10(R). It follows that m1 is -0.038 mag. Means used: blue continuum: 239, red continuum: 186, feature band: 220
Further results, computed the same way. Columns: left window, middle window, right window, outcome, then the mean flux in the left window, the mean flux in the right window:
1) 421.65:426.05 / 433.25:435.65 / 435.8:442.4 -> 0.08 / 224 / 237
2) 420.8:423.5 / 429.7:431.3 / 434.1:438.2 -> 0.42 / 228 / 237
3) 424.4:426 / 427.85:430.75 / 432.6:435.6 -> 0.16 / 225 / 221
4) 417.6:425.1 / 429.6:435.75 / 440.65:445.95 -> 0.16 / 228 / 249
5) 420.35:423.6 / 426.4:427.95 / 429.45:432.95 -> -0.05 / 230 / 193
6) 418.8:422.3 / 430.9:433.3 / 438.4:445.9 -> 0.10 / 234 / 243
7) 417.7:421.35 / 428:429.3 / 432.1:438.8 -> 0.08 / 231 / 227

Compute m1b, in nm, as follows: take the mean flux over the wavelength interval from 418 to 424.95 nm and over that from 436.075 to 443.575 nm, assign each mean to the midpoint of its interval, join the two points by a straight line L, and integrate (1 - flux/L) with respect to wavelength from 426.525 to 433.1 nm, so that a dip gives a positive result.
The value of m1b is 0.84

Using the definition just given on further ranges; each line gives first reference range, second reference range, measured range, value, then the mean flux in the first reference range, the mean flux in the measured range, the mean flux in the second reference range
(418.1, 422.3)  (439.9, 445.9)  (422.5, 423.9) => 0.13 nm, 233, 213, 246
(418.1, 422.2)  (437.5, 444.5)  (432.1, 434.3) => 0.24 nm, 233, 212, 241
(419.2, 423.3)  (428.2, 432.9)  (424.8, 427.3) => -0.09 nm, 228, 220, 198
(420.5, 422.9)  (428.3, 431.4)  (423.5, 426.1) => -0.17 nm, 228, 224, 182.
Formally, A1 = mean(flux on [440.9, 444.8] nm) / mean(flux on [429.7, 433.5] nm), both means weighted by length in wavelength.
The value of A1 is 1.3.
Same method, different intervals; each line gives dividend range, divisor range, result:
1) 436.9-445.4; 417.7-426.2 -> 1.07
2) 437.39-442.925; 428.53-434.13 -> 1.19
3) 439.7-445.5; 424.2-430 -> 1.15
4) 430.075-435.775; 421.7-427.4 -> 0.94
